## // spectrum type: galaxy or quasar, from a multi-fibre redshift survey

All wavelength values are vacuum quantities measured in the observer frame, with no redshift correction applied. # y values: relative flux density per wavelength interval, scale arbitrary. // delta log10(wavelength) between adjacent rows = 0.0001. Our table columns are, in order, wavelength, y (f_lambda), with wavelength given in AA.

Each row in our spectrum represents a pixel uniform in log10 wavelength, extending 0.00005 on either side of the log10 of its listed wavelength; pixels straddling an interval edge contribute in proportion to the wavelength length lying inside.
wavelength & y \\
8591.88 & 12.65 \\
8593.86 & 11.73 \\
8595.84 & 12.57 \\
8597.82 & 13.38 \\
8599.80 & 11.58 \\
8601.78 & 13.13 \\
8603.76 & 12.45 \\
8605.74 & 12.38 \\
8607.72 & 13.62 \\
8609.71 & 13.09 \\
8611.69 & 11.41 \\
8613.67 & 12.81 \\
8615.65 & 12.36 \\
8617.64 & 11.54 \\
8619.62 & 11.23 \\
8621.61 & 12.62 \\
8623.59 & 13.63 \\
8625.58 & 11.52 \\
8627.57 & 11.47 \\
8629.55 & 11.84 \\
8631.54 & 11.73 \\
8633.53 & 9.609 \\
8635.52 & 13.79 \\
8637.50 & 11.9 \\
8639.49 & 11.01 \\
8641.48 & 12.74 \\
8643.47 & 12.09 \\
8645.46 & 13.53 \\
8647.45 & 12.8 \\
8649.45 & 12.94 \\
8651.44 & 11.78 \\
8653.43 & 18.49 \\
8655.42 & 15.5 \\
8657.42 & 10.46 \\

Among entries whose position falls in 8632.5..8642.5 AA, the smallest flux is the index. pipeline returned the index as 9.609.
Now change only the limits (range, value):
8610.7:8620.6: 11.23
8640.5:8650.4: 12.09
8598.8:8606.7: 11.58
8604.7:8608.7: 12.38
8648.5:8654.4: 11.78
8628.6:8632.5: 11.73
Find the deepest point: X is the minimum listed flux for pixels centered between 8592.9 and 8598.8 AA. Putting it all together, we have 11.73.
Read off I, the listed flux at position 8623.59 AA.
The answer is 13.63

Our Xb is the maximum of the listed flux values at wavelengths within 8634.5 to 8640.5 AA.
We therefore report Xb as 13.79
